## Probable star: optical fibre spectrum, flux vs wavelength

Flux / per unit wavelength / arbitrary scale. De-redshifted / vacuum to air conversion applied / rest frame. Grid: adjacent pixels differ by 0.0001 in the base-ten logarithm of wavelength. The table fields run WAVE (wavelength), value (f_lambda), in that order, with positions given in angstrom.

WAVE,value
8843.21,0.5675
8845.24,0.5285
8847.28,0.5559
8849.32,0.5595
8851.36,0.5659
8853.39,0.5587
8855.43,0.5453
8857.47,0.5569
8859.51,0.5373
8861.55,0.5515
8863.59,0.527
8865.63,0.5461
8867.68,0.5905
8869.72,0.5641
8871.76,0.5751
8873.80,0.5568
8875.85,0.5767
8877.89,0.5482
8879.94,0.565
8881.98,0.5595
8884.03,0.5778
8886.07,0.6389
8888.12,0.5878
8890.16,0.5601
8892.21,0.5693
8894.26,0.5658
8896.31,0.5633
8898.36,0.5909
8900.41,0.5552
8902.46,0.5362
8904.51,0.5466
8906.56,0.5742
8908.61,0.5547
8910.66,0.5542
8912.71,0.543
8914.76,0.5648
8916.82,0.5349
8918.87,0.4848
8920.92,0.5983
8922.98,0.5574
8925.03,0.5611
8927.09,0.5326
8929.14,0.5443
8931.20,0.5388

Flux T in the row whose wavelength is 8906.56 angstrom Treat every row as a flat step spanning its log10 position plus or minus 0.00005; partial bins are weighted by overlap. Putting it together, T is 0.5742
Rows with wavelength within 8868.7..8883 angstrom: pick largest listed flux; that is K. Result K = 0.5767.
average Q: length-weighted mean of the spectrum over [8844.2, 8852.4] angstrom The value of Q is 0.553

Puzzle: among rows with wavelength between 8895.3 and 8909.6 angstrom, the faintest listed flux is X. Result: 0.5362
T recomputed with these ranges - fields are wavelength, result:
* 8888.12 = 0.5878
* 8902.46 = 0.5362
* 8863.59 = 0.527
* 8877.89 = 0.5482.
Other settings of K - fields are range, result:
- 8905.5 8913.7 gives 0.5742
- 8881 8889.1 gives 0.6389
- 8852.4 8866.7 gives 0.5587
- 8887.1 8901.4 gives 0.5909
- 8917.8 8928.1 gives 0.5983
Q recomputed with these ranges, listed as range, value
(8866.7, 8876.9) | 0.573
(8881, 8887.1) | 0.592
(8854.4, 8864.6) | 0.544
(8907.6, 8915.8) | 0.554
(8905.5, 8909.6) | 0.565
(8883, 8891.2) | 0.591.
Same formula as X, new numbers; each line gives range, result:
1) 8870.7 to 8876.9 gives 0.5568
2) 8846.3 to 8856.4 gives 0.5453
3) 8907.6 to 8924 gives 0.4848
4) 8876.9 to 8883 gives 0.5482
